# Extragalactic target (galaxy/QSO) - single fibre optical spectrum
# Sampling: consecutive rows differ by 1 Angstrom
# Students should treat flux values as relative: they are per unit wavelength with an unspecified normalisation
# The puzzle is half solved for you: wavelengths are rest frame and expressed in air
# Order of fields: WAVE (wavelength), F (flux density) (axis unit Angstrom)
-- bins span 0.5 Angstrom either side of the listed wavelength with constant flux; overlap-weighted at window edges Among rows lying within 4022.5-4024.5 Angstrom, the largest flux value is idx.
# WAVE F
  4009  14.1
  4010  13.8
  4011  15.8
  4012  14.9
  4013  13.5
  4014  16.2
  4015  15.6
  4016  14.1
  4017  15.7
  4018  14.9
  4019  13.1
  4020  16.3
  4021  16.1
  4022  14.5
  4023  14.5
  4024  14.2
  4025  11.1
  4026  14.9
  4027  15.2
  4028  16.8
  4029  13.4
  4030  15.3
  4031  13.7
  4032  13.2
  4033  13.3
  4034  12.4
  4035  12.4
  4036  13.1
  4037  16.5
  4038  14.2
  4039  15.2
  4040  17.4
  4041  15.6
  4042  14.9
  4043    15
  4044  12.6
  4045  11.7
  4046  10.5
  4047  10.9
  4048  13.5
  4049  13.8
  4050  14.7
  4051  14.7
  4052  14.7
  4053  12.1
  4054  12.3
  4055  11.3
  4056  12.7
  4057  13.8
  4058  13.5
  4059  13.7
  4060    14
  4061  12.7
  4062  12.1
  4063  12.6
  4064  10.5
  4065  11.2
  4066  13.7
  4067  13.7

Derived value 14.5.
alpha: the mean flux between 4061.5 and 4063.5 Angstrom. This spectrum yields 12.3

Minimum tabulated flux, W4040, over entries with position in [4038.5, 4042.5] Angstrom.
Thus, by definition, 14.9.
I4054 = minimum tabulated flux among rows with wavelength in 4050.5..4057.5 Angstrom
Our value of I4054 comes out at 11.3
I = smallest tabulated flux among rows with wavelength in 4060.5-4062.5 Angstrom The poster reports 12.1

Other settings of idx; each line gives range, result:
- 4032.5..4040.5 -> 17.4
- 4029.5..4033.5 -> 15.3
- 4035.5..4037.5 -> 16.5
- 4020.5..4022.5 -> 16.1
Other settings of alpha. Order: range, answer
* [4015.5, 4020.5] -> 14.8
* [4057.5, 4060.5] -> 13.7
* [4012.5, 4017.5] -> 15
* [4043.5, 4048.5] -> 11.8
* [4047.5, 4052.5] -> 14.3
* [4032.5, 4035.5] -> 12.7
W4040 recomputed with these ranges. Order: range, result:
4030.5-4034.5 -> 12.4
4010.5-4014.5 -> 13.5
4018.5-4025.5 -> 11.1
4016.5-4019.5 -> 13.1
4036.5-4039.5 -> 14.2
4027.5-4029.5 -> 13.4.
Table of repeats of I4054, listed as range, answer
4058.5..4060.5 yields 13.7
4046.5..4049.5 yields 10.9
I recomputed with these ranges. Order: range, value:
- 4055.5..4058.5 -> 12.7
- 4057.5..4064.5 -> 10.5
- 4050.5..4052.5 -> 14.7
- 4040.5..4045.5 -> 11.7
